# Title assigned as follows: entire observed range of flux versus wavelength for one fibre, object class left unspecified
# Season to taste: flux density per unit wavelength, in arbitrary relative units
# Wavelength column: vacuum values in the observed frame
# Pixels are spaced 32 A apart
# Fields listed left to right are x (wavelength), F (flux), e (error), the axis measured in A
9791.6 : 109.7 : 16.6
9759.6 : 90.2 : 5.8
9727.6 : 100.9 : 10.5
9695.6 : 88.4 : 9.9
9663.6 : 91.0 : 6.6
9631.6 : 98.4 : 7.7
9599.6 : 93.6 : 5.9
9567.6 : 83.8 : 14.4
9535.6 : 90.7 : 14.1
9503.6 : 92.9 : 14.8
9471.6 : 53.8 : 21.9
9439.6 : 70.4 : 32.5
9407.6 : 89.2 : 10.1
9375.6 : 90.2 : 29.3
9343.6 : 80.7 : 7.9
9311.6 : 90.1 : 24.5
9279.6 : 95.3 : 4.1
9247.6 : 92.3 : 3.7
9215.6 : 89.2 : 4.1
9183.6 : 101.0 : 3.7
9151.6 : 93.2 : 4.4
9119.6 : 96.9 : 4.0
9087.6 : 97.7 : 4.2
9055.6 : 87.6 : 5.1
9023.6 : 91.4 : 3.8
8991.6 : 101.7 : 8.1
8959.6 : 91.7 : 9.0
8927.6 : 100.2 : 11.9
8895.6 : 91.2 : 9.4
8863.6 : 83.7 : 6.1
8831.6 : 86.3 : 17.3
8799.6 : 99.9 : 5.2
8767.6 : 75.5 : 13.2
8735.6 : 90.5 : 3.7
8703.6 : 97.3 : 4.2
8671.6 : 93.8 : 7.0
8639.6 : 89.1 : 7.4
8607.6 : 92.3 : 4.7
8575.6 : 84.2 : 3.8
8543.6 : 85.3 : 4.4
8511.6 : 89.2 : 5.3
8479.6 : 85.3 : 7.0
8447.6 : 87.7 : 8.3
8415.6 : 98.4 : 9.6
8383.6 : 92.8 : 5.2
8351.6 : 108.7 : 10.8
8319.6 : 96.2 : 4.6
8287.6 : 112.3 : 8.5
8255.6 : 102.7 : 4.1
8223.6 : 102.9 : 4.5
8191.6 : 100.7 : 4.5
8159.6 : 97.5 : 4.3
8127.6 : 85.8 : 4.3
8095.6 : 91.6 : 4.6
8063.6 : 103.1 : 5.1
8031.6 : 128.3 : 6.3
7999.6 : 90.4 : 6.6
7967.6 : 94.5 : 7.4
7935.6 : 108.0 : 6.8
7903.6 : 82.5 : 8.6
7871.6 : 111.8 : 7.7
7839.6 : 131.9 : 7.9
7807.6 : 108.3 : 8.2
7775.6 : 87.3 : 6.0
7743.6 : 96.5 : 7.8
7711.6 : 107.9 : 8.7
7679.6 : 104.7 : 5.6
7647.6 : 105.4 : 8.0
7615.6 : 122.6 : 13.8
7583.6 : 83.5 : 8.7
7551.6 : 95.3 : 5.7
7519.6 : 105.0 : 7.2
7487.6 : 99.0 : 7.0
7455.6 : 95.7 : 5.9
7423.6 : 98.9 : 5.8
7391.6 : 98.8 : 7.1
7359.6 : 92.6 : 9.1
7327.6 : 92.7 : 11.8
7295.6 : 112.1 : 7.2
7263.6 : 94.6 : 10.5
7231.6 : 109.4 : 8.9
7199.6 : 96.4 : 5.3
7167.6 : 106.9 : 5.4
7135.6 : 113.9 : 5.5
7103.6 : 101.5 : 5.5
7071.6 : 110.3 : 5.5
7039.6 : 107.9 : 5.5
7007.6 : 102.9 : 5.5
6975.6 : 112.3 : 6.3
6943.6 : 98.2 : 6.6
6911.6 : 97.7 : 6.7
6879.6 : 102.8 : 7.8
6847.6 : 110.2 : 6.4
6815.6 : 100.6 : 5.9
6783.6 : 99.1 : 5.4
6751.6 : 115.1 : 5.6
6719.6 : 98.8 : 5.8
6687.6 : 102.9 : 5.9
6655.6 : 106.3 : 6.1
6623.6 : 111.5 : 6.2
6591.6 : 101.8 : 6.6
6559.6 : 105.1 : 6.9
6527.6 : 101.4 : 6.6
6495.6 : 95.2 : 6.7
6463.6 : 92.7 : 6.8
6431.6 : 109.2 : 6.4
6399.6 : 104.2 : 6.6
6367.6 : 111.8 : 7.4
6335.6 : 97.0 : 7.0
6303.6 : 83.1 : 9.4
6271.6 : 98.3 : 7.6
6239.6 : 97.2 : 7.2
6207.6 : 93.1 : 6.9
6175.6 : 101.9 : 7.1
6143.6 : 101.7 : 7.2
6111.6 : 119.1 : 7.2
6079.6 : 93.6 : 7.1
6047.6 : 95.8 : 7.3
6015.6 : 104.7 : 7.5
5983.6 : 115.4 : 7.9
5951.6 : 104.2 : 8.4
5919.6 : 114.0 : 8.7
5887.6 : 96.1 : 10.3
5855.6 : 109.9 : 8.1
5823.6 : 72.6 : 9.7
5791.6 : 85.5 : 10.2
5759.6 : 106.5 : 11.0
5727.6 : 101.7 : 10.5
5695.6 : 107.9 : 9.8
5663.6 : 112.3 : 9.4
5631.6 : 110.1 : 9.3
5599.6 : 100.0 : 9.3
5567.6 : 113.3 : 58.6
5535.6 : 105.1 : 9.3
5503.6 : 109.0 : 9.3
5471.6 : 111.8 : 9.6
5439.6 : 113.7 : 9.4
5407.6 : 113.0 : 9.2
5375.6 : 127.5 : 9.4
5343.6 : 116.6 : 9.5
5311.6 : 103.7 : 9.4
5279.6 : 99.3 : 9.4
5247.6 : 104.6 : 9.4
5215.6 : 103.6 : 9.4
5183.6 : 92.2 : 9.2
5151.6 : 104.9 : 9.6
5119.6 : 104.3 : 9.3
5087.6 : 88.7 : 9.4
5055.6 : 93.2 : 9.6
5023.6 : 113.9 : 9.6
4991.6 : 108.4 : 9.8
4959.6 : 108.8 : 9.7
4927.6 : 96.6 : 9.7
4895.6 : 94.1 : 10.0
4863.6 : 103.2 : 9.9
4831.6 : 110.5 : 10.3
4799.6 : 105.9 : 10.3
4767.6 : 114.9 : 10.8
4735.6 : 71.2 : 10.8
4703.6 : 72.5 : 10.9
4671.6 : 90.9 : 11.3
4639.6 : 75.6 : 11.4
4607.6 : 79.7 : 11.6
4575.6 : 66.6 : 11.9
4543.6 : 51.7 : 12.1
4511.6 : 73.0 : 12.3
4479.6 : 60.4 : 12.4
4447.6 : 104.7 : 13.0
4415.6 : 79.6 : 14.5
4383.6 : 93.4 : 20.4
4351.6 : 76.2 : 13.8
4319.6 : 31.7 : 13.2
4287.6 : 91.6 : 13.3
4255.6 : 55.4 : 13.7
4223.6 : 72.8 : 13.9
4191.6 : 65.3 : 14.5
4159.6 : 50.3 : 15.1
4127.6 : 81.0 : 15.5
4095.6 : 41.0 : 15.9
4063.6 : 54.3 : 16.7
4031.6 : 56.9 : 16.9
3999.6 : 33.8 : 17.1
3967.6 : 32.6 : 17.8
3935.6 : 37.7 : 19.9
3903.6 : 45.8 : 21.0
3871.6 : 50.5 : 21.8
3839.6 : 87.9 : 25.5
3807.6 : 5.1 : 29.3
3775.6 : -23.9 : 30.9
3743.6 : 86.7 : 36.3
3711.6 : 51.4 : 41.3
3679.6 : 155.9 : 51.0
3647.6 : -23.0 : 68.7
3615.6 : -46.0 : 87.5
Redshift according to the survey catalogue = 0.19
